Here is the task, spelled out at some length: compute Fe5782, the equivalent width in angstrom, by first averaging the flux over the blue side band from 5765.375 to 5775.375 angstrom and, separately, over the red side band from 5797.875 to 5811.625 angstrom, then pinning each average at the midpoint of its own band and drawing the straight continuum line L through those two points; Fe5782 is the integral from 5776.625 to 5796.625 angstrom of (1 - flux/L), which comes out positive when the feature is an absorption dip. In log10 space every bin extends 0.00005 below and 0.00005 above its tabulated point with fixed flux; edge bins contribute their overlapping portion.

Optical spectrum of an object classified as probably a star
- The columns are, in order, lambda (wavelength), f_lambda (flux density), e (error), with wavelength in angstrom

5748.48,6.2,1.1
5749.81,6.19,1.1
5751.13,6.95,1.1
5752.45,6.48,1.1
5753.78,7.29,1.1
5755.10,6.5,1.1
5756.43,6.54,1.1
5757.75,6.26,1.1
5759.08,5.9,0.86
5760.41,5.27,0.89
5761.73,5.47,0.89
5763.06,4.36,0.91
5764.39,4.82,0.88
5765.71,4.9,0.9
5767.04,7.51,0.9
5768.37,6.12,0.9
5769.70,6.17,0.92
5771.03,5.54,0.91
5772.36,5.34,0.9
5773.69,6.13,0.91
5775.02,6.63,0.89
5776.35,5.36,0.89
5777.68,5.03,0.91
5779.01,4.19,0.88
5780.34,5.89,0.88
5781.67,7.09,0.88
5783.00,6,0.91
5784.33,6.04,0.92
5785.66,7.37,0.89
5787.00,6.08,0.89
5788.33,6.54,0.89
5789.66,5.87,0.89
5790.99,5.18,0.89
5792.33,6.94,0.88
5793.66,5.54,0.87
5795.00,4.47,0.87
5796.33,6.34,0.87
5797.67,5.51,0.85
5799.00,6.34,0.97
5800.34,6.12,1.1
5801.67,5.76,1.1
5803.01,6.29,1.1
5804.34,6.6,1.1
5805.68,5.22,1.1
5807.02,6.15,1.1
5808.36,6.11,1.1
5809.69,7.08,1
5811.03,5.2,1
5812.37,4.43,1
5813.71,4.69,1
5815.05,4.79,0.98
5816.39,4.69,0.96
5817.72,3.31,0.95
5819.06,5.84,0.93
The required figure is 0.6 angstrom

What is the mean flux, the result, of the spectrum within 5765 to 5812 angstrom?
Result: 5.95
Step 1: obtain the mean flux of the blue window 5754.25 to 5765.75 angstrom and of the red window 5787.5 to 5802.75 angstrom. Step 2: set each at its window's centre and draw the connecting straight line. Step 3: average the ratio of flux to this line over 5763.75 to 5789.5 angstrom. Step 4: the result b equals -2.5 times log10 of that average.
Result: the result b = -0.03 mag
